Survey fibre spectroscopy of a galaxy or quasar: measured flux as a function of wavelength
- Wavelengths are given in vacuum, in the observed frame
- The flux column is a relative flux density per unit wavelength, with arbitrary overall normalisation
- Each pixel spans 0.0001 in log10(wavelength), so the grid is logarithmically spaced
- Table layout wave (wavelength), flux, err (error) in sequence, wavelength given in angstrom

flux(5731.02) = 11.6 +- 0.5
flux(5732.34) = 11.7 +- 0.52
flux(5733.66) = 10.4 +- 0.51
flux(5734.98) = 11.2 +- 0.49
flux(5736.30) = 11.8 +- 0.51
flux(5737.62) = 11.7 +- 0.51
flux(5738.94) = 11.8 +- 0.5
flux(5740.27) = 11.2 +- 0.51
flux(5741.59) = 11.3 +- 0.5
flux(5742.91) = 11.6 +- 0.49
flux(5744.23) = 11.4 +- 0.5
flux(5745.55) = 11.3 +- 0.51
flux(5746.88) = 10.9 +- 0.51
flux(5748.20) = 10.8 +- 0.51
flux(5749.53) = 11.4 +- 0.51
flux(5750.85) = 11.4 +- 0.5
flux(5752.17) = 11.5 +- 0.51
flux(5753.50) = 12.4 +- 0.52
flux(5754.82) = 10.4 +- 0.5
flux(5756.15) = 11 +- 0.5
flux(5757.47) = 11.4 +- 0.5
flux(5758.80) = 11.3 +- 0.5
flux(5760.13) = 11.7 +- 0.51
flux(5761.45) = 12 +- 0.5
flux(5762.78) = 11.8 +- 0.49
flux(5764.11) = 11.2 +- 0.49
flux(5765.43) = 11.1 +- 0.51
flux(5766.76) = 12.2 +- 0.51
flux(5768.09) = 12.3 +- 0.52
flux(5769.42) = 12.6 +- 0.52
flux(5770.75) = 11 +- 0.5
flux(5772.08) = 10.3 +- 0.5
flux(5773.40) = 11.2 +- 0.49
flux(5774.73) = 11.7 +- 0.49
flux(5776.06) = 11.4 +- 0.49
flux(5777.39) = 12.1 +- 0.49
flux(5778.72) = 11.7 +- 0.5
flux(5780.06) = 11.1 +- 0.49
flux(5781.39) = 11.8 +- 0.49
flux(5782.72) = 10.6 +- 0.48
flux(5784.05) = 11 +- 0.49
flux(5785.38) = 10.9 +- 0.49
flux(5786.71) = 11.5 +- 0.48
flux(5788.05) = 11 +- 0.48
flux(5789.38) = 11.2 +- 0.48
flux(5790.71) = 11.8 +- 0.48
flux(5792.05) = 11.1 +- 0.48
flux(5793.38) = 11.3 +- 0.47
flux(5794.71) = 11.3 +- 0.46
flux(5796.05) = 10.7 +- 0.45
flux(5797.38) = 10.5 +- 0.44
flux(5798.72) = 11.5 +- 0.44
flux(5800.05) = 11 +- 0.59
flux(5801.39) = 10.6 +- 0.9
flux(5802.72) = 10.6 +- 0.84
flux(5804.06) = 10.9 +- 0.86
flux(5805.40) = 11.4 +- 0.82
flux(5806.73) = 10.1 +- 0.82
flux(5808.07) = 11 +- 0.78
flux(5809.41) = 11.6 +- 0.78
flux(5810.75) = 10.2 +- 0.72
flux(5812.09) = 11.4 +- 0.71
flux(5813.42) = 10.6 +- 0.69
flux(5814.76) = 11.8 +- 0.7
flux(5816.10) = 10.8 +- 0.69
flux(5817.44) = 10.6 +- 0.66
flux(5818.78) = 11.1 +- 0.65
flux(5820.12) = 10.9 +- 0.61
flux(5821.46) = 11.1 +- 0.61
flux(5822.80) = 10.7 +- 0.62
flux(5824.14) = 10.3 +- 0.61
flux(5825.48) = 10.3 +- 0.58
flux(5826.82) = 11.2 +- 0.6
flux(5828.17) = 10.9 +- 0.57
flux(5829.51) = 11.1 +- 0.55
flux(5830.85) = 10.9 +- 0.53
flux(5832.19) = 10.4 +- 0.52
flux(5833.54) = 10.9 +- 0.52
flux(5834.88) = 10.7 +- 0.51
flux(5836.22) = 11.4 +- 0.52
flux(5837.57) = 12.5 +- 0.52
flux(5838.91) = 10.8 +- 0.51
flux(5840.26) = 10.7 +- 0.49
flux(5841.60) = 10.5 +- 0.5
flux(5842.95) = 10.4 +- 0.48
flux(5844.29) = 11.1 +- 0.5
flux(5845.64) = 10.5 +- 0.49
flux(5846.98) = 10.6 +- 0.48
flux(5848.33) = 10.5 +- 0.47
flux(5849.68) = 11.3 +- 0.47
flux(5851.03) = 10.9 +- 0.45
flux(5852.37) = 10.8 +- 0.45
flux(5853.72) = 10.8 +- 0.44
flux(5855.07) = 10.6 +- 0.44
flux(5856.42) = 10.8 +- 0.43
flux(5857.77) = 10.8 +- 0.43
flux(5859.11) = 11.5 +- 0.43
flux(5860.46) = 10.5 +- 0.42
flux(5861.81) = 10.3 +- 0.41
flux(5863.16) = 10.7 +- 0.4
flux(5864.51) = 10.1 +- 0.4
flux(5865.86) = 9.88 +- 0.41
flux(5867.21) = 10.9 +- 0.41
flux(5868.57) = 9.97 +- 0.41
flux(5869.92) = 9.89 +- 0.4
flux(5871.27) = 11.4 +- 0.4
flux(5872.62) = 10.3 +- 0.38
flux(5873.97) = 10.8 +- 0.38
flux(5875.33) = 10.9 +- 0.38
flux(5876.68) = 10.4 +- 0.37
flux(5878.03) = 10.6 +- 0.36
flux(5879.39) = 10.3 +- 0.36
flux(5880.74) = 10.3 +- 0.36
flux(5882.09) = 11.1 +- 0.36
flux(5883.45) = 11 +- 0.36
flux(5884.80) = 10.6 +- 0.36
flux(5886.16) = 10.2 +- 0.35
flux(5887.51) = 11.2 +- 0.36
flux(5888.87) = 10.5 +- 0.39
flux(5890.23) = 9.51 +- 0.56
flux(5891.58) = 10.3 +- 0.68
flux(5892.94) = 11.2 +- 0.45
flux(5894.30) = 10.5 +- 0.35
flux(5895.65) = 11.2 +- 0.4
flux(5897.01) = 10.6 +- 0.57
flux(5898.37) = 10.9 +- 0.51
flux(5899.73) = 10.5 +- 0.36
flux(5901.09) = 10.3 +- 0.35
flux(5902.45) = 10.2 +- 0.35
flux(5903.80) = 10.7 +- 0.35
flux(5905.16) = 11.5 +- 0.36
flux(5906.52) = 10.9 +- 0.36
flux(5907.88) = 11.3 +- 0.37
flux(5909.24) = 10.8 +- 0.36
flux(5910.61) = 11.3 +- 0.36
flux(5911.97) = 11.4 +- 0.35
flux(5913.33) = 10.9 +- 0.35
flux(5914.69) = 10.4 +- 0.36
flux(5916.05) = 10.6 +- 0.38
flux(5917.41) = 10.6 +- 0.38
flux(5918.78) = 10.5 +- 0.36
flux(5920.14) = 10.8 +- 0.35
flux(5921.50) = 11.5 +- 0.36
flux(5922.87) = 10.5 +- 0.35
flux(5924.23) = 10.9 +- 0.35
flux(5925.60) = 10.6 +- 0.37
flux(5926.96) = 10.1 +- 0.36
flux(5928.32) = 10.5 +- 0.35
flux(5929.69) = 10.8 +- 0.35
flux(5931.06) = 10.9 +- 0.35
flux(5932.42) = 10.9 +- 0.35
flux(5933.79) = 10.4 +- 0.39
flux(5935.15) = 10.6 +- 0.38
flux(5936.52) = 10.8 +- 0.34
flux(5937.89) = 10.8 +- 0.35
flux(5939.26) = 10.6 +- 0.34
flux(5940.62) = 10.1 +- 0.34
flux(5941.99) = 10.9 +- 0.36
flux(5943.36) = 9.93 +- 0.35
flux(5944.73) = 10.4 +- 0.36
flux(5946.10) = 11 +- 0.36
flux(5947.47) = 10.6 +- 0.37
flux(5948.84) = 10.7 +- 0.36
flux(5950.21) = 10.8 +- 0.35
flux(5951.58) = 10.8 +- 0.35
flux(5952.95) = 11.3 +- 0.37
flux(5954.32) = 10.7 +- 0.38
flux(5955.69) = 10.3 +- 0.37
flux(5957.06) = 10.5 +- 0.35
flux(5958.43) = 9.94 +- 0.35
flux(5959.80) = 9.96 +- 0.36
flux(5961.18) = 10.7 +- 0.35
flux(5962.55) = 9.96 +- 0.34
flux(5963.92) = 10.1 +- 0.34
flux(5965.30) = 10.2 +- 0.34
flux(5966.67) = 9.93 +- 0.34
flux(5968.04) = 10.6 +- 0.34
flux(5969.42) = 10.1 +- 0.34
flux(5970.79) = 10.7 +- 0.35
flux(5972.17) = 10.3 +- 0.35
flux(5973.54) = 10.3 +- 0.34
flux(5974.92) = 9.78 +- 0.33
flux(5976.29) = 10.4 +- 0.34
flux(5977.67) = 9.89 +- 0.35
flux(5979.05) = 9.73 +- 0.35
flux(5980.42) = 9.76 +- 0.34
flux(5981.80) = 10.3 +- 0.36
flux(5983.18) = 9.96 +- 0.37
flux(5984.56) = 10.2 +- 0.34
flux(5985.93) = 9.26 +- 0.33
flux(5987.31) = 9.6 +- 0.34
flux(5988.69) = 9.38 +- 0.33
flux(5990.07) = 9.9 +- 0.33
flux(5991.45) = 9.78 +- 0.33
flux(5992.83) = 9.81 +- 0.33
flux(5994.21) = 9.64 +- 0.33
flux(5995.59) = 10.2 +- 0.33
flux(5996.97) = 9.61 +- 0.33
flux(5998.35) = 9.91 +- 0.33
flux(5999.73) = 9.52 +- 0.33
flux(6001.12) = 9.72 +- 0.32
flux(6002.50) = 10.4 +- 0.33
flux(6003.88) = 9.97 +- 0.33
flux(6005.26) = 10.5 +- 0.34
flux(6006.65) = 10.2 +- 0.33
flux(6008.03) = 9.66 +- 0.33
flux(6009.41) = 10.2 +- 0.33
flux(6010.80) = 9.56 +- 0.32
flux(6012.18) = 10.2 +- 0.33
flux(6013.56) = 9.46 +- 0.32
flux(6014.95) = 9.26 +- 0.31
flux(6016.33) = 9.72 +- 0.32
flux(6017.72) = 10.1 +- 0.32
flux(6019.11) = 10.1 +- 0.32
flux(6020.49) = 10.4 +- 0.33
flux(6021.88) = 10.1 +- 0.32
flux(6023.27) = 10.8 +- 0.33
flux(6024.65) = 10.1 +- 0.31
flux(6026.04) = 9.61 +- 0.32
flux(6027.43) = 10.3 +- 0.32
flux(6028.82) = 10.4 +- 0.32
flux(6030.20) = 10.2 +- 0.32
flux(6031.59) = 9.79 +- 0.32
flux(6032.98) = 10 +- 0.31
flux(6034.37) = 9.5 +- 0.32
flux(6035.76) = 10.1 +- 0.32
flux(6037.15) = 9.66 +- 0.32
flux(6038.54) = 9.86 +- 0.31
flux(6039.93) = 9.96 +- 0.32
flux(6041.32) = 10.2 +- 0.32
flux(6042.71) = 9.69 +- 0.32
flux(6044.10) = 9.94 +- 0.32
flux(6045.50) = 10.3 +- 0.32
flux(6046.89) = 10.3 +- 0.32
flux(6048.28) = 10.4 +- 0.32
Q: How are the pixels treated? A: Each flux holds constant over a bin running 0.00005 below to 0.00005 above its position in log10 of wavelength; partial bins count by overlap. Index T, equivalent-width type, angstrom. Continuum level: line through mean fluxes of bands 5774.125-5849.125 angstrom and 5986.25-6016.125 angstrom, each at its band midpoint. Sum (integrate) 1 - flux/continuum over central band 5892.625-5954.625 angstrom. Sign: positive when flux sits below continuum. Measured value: -2.6 angstrom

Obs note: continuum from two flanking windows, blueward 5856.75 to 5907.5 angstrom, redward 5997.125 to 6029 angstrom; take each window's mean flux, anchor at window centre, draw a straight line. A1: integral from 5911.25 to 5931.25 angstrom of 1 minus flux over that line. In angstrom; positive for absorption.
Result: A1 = -0.6 angstrom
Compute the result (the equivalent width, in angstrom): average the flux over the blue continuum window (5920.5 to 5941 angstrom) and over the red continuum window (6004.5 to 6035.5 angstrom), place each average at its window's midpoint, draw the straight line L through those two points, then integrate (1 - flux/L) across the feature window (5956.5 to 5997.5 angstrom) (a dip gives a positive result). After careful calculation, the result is 1.26 angstrom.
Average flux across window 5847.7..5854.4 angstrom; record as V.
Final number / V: 10.9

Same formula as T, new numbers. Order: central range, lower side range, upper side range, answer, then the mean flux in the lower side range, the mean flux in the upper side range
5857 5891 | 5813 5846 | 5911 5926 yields 0.9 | 10.9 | 10.8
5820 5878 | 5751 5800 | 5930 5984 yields 1.3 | 11.4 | 10.4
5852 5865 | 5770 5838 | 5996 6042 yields 0.1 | 11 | 9.97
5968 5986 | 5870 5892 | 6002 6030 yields 0.2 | 10.6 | 10.1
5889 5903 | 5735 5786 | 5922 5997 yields 0.2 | 11.4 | 10.3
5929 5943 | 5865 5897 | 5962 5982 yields -0.5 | 10.6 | 10.1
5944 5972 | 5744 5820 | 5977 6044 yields -0.6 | 11.2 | 9.92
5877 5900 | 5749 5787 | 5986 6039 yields 0.2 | 11.5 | 9.92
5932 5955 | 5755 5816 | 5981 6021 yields -0.9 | 11.2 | 9.88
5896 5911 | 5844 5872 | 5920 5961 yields -0.3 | 10.7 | 10.6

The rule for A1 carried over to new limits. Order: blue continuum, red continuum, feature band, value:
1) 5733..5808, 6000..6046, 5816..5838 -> 0.2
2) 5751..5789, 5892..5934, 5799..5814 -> 0.5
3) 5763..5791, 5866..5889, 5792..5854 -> 0.8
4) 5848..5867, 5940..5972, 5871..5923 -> -0.7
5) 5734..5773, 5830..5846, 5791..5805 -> 0.2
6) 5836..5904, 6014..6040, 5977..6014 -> 1.0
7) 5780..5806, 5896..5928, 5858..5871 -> 0.5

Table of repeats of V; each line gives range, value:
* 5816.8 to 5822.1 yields 10.9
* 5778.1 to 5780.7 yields 11.4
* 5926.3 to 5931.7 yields 10.6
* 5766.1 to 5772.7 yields 11.7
